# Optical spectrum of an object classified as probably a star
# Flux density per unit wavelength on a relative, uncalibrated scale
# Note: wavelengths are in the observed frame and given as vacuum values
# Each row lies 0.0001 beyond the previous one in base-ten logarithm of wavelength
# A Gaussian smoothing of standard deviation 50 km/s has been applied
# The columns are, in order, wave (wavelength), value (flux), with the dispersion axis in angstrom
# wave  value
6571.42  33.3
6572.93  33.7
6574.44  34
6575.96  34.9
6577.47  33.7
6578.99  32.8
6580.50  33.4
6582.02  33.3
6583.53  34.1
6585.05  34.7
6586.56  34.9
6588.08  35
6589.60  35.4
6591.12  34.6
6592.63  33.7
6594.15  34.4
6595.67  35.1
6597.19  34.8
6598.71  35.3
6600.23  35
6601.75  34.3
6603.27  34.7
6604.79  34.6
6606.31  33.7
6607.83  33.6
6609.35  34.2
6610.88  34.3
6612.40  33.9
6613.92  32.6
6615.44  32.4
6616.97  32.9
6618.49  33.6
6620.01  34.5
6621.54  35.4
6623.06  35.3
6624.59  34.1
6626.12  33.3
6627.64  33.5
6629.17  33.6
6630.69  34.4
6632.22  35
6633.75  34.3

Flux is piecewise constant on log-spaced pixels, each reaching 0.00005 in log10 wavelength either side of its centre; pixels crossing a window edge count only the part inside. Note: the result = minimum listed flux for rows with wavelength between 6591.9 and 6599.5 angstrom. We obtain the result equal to 33.7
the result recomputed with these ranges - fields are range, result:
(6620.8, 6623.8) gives 35.3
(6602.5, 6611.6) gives 33.6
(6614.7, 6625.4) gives 32.4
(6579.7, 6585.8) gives 33.3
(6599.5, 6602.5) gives 34.3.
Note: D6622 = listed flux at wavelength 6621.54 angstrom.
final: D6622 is 35.4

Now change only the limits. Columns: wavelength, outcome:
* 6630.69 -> 34.4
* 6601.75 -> 34.3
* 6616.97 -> 32.9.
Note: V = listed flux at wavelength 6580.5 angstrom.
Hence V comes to 33.4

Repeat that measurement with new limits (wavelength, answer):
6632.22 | 35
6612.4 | 33.9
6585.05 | 34.7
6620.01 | 34.5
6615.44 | 32.4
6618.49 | 33.6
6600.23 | 35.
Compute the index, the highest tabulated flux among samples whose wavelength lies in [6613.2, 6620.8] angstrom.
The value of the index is 34.5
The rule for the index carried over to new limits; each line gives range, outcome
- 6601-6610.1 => 34.7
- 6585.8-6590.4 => 35.4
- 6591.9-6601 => 35.3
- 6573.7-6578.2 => 34.9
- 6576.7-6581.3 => 33.7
